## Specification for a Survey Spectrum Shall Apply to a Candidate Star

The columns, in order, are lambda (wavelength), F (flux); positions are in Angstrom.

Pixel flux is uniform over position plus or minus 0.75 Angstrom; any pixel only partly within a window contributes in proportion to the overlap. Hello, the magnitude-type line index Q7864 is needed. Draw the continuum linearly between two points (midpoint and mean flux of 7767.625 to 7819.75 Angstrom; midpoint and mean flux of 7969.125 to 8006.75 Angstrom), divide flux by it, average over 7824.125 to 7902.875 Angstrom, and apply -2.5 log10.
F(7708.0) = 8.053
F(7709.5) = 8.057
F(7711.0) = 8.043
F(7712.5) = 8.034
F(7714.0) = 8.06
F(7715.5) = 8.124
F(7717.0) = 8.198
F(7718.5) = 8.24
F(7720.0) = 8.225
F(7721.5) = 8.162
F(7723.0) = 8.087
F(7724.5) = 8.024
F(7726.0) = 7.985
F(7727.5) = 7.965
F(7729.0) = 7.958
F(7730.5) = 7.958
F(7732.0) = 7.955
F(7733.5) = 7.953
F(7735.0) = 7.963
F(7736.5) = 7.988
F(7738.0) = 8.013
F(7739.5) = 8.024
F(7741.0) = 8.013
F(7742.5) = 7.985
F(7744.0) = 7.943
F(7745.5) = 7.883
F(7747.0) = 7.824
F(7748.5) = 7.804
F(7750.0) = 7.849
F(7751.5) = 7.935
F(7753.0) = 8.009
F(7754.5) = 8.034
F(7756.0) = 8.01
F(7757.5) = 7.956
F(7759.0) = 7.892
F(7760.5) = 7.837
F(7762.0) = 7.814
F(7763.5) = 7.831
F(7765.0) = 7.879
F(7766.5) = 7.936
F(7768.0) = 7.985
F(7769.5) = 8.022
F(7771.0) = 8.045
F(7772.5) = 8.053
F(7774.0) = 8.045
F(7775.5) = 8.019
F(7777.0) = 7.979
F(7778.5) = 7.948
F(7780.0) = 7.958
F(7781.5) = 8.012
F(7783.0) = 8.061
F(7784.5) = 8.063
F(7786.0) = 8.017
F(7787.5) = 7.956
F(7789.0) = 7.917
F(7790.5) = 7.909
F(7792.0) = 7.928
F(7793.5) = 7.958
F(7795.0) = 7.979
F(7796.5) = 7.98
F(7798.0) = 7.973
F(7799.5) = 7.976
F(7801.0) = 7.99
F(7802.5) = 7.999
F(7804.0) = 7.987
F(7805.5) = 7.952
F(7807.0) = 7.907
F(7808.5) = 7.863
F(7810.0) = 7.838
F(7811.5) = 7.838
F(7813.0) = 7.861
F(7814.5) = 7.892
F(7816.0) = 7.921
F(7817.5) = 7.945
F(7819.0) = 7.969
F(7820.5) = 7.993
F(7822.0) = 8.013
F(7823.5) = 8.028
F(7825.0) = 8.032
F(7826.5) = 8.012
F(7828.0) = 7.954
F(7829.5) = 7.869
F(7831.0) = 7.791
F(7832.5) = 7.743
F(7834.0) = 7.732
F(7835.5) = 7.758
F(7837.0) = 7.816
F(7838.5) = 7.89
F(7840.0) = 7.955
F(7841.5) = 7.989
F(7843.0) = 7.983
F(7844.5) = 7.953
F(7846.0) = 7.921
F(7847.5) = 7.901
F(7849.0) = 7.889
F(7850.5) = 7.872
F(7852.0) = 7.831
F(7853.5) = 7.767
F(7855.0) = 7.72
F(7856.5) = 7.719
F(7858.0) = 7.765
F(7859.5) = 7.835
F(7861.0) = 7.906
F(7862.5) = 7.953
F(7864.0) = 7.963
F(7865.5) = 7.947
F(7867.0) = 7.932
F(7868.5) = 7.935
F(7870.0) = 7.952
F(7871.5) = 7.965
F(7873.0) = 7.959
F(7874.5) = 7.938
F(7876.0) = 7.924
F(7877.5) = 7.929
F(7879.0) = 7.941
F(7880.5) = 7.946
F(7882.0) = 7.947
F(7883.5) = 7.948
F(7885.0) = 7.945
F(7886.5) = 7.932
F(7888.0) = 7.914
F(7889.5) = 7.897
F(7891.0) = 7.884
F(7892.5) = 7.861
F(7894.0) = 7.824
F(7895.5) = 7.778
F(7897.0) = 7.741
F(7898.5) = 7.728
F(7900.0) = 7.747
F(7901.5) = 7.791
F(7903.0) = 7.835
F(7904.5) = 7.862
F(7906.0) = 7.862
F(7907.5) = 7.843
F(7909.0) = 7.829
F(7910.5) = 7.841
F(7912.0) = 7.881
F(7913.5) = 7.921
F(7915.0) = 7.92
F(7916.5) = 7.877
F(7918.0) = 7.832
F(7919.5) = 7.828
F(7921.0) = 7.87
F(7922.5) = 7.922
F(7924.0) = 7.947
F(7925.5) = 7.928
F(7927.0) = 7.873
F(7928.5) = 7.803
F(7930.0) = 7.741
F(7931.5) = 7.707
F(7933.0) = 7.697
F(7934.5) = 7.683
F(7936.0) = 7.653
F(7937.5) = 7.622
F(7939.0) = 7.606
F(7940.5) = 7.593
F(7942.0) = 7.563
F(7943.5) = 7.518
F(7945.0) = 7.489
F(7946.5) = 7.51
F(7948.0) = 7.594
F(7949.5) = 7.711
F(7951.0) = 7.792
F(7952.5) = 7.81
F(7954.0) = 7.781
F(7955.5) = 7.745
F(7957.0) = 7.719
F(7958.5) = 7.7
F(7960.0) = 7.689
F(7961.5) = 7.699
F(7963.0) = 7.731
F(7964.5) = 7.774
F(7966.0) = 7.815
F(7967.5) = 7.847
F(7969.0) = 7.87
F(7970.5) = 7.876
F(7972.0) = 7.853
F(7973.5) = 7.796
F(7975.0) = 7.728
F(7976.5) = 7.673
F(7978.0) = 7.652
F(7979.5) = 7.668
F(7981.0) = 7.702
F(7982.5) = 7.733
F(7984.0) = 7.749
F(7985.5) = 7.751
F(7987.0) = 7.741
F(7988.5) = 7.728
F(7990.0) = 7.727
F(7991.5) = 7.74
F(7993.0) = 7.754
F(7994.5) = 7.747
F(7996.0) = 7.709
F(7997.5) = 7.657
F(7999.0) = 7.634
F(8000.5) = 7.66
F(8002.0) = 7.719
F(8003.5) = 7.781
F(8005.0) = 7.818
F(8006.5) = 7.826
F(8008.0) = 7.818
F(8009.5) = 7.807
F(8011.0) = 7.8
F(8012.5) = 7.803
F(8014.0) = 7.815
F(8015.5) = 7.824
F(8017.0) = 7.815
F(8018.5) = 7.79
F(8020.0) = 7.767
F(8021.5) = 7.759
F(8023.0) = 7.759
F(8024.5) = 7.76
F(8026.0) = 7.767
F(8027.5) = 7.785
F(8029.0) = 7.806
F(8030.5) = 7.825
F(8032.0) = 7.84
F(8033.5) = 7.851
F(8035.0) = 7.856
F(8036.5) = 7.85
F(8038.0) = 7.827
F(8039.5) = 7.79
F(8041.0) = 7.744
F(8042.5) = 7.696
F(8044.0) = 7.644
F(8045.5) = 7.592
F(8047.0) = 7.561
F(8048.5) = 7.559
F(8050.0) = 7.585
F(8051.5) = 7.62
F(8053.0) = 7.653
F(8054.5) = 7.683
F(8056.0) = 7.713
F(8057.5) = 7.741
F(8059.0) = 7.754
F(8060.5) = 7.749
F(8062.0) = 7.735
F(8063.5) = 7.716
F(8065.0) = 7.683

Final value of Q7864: 0.00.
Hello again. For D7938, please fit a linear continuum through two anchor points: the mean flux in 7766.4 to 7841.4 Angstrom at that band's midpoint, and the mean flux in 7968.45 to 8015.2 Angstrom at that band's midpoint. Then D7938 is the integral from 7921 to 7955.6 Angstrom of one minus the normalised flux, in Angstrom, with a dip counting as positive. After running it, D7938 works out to 0.4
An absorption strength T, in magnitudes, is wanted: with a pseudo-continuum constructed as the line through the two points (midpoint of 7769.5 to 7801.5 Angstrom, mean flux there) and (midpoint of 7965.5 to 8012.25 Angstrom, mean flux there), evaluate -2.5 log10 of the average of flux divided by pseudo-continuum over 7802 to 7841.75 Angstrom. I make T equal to 0.01 mag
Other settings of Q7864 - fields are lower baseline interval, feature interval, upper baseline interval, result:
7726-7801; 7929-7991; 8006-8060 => 0.01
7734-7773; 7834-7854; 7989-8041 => 0.00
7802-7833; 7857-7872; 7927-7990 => -0.01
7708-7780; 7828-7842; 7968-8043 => 0.01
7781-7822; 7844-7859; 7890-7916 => 0.01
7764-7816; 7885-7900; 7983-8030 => 0.00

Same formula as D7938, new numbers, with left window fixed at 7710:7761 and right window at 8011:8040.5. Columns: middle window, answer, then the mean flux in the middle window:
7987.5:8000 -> 0.2 Angstrom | 7.71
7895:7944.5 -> 0.6 Angstrom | 7.78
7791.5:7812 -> 0.0 Angstrom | 7.94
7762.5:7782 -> 0.0 Angstrom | 7.98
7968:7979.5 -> 0.1 Angstrom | 7.77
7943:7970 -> 0.5 Angstrom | 7.71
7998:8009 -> 0.1 Angstrom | 7.75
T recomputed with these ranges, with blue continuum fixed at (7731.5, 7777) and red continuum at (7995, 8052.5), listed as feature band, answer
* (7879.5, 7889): -0.012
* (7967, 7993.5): 0.004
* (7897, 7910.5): 0.004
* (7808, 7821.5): 0.000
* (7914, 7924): -0.007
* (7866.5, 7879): -0.011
